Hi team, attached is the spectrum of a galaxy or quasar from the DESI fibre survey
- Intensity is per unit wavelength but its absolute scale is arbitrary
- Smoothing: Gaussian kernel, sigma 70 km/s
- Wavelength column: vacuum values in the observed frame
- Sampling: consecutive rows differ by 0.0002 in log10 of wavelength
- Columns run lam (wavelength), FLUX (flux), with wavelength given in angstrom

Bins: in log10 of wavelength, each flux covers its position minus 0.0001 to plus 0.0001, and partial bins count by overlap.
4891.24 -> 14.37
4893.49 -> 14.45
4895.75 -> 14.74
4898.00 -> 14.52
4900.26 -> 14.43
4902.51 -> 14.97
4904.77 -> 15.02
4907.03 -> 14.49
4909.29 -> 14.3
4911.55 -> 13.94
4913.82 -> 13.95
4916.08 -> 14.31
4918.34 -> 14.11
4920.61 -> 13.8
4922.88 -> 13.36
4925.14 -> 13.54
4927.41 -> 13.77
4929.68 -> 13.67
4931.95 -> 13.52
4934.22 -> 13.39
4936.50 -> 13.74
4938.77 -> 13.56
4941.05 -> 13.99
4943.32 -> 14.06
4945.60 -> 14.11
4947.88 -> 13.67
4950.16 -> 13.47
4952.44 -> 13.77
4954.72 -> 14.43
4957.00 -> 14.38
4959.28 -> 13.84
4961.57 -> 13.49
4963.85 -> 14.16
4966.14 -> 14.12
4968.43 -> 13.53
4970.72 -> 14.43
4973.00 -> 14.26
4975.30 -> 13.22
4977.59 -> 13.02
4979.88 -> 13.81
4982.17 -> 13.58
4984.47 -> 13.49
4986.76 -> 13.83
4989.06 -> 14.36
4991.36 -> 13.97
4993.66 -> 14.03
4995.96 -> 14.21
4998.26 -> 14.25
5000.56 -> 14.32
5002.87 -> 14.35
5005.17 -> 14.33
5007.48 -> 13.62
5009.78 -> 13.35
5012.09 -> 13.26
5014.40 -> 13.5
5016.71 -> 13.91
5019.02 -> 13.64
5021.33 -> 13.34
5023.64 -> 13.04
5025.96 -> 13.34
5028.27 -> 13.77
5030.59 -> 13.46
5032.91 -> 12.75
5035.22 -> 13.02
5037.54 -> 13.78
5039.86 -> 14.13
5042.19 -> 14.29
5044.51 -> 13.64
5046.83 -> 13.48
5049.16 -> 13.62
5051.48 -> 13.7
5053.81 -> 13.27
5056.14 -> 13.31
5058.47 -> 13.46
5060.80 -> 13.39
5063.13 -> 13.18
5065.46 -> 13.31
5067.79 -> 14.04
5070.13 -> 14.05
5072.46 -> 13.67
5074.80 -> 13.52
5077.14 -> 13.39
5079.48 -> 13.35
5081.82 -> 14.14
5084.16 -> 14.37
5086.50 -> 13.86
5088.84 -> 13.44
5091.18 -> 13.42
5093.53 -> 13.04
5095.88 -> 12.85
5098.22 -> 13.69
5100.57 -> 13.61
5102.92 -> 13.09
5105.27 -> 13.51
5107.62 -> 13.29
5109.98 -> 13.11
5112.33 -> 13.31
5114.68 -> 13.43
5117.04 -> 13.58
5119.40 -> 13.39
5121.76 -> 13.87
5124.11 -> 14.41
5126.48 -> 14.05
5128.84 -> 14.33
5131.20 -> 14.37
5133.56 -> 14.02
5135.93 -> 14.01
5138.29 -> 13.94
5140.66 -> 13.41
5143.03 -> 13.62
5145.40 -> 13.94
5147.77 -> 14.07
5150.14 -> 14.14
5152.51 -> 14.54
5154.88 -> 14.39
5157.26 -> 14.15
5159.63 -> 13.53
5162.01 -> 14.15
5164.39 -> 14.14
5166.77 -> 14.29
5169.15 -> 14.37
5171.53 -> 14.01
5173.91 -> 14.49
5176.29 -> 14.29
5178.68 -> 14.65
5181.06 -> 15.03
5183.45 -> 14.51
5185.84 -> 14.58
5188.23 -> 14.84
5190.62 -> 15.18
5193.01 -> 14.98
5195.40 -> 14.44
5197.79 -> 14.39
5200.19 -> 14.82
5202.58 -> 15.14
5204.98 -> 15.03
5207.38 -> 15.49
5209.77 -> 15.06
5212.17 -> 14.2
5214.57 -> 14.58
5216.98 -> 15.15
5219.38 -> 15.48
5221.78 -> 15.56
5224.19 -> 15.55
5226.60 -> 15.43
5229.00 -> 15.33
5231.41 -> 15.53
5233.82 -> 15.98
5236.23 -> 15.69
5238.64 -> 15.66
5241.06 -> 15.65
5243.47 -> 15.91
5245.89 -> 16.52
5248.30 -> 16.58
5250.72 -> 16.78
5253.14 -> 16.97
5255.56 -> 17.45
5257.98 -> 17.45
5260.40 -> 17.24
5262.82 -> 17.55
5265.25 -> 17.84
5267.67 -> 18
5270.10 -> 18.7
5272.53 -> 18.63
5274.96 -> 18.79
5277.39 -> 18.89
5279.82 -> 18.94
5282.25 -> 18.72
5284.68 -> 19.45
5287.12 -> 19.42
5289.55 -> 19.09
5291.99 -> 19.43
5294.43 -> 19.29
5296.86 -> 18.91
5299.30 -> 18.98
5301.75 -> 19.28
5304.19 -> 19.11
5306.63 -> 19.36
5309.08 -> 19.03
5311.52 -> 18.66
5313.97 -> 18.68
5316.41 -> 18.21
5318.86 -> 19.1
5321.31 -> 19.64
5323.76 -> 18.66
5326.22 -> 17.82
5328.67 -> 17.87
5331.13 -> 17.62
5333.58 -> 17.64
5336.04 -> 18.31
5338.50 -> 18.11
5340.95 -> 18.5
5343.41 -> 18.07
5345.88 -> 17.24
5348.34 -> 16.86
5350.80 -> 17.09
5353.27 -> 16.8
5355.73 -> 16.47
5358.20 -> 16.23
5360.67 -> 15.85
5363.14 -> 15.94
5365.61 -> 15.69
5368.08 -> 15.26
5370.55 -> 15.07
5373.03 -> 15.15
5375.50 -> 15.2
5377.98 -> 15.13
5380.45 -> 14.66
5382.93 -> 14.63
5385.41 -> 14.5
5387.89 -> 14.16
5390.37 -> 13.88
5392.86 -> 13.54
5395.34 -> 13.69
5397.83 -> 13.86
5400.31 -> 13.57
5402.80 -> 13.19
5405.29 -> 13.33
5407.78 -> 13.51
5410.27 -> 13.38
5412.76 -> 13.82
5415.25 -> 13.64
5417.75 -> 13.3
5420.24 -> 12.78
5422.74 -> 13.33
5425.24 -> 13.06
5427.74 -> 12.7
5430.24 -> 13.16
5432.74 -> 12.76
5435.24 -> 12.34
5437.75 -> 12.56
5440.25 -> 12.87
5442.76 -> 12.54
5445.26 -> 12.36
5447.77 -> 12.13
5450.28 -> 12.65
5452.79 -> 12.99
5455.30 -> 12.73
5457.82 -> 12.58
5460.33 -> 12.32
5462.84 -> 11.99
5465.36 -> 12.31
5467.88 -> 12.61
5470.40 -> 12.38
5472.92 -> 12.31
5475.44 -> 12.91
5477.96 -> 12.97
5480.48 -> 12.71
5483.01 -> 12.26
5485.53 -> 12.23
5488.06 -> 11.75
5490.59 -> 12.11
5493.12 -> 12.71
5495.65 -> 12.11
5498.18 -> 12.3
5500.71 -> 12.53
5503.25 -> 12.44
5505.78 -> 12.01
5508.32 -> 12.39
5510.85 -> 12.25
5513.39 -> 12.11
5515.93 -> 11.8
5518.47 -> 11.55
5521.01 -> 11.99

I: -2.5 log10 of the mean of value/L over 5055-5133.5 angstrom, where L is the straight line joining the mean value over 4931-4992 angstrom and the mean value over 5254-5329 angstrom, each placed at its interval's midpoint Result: 0.16 mag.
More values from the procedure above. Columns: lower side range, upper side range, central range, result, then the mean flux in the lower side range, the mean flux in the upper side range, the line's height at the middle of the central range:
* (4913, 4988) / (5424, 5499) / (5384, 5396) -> -0.10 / 13.8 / 12.5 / 12.7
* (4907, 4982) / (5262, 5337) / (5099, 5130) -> 0.19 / 13.8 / 18.7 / 16.2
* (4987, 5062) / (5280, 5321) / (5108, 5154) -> 0.14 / 13.7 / 19.1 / 15.8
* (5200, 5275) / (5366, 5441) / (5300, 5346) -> -0.23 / 16.2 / 13.8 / 15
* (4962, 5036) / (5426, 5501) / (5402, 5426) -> -0.06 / 13.7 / 12.5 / 12.6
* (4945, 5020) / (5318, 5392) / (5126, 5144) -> 0.07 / 13.9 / 16.5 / 15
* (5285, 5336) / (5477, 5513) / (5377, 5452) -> 0.14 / 18.8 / 12.3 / 15.1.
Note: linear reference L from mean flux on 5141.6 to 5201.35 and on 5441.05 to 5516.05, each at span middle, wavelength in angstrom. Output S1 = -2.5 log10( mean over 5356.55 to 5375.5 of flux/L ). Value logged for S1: -0.19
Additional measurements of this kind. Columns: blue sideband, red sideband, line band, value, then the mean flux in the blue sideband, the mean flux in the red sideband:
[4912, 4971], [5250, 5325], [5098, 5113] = 0.20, 13.8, 18.6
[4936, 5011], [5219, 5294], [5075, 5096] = 0.13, 13.9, 17.3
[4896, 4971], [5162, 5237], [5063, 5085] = 0.06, 14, 14.9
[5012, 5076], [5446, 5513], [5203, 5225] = -0.16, 13.5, 12.4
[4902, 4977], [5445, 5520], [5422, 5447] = -0.02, 13.9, 12.3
